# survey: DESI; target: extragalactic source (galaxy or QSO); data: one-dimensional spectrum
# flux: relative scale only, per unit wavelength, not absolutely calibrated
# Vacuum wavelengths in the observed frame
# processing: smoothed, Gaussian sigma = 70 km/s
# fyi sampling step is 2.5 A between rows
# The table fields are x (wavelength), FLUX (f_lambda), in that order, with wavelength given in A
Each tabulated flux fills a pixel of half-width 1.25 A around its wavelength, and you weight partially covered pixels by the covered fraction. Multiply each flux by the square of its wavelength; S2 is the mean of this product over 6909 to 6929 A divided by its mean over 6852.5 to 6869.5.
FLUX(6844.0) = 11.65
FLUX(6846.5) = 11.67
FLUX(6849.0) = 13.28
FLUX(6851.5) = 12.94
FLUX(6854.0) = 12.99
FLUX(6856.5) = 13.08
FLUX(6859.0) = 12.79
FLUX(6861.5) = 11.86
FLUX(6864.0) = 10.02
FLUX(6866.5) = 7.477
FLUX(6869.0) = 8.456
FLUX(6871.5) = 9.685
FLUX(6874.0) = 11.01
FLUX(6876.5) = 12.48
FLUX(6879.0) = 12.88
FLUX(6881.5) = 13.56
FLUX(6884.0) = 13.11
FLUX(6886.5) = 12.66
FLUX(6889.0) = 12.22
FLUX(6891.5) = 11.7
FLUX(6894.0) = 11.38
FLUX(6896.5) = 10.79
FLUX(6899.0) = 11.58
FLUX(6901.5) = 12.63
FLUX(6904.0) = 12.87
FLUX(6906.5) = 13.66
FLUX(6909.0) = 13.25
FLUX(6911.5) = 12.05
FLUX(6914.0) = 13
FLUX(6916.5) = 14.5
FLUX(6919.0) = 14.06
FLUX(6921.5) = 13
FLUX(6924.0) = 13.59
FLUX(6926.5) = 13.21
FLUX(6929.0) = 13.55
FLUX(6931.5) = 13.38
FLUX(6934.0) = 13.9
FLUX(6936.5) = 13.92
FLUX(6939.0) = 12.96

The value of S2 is 1.2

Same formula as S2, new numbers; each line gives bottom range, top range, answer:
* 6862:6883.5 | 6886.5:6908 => 1.13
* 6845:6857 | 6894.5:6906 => 0.96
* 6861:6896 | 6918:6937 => 1.22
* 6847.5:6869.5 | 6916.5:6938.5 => 1.20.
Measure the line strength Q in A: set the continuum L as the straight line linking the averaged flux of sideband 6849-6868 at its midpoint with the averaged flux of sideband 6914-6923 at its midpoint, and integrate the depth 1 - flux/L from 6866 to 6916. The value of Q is 3.42 A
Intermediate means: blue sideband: 11.7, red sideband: 13.7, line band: 11.9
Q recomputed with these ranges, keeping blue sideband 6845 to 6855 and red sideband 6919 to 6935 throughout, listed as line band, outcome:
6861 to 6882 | 3.62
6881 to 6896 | 0.89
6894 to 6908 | 1.03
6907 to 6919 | 0.02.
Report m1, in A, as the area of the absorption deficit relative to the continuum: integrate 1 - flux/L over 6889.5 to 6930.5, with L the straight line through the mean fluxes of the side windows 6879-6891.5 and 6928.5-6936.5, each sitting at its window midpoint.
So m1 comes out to 1.4 A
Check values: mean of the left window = 12.8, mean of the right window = 13.7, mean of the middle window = 12.8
